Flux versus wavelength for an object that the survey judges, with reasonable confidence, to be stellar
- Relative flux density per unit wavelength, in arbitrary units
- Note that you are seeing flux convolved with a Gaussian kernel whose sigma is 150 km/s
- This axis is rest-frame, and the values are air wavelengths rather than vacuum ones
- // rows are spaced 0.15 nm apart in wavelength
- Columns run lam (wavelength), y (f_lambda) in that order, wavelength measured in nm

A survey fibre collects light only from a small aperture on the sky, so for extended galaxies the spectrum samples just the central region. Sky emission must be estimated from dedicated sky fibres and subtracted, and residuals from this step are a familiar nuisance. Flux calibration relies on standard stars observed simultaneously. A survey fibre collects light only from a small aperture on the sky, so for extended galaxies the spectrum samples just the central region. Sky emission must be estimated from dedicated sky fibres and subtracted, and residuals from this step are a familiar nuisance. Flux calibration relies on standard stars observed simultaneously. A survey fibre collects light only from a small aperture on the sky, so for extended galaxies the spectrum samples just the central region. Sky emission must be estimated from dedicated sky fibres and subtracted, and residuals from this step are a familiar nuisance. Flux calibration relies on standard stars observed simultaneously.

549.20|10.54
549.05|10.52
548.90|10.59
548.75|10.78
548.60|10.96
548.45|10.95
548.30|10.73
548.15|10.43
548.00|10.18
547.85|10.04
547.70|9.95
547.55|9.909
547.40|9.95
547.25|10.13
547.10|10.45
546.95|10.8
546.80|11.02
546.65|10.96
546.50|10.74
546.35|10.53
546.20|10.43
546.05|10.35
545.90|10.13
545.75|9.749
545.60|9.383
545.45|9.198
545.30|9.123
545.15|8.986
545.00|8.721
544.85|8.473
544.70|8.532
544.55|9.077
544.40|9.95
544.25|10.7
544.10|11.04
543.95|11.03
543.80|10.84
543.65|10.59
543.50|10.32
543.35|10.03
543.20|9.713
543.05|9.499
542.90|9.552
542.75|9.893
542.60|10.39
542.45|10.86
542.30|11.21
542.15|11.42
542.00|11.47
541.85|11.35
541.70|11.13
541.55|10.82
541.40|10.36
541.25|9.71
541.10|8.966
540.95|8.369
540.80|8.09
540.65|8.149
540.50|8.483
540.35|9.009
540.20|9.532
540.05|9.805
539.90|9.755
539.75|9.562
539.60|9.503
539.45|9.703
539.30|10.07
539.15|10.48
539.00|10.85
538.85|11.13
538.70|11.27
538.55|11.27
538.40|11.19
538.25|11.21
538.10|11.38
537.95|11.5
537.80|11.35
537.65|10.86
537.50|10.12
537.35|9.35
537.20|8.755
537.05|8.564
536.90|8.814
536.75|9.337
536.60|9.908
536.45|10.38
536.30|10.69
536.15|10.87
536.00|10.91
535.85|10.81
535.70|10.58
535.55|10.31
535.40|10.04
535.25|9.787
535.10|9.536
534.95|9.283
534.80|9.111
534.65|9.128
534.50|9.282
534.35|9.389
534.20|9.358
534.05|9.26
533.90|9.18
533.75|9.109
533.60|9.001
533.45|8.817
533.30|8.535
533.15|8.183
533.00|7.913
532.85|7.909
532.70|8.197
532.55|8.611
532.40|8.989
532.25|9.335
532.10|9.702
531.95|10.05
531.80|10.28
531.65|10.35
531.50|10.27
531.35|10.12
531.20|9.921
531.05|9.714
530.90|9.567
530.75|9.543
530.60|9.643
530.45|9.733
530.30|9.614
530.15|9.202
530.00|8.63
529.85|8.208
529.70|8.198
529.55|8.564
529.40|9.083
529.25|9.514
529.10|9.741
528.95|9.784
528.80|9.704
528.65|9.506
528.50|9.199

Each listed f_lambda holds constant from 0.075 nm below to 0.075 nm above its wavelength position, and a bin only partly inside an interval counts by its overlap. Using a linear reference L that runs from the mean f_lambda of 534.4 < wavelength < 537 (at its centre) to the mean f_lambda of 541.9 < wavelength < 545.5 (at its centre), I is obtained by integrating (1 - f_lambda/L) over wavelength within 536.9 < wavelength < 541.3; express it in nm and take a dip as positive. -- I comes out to 0.02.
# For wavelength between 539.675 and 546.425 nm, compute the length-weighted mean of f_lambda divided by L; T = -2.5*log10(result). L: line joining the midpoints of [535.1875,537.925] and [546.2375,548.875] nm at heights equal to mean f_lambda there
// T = 0.050 mag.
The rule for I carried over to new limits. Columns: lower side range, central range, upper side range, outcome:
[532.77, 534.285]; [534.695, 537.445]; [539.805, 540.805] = -0.31 nm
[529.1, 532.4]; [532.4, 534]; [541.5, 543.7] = 0.19 nm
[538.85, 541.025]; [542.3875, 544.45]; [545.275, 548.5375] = -0.10 nm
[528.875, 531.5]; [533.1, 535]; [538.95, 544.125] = 0.11 nm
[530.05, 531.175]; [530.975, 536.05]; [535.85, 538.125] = 0.21 nm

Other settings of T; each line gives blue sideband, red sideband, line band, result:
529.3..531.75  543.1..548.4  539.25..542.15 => 0.01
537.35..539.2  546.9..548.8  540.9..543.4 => 0.05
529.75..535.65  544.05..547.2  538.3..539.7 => -0.11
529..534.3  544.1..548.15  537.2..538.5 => -0.13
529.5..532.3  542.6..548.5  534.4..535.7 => 0.01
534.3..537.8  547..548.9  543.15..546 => 0.05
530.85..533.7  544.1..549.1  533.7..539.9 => -0.06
